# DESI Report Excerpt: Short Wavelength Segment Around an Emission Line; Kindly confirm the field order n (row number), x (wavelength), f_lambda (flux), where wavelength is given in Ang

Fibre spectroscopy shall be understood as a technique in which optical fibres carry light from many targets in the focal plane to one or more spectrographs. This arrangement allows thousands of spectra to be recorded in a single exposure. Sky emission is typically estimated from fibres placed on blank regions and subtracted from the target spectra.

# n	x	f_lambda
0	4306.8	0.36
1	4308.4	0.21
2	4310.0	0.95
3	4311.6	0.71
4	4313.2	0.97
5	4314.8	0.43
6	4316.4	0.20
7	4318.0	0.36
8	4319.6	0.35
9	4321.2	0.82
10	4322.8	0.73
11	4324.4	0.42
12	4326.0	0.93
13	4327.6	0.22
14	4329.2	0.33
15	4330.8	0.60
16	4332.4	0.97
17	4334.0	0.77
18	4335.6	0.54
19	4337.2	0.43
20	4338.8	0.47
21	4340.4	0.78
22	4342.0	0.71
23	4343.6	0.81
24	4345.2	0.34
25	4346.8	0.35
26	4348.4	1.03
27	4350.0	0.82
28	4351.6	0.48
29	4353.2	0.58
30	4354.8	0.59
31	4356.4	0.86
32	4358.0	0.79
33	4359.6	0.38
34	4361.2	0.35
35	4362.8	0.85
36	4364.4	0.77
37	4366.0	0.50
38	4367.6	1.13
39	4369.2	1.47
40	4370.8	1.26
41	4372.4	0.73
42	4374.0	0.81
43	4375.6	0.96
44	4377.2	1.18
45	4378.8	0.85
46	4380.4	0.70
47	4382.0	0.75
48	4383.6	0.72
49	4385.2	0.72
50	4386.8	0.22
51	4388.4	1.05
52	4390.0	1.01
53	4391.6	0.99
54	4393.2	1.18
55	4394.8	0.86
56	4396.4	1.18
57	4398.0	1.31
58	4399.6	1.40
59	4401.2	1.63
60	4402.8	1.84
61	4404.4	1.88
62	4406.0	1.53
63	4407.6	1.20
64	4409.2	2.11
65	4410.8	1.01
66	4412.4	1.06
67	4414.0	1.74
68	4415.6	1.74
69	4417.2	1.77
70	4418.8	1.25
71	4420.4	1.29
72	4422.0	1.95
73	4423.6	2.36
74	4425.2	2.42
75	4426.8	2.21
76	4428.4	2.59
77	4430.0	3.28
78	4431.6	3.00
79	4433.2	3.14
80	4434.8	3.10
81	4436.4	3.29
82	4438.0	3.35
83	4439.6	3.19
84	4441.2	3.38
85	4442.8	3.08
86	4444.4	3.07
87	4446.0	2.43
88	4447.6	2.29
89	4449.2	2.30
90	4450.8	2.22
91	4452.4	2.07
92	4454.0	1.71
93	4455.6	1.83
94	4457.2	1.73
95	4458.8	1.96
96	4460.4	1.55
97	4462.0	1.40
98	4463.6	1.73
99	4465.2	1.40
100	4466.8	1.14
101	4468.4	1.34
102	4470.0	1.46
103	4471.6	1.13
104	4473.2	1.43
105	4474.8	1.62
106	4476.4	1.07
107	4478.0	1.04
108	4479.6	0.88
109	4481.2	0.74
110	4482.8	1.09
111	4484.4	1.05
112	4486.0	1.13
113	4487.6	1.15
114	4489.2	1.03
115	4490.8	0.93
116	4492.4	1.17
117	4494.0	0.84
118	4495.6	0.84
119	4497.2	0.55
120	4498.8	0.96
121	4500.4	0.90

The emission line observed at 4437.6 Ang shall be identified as C IV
